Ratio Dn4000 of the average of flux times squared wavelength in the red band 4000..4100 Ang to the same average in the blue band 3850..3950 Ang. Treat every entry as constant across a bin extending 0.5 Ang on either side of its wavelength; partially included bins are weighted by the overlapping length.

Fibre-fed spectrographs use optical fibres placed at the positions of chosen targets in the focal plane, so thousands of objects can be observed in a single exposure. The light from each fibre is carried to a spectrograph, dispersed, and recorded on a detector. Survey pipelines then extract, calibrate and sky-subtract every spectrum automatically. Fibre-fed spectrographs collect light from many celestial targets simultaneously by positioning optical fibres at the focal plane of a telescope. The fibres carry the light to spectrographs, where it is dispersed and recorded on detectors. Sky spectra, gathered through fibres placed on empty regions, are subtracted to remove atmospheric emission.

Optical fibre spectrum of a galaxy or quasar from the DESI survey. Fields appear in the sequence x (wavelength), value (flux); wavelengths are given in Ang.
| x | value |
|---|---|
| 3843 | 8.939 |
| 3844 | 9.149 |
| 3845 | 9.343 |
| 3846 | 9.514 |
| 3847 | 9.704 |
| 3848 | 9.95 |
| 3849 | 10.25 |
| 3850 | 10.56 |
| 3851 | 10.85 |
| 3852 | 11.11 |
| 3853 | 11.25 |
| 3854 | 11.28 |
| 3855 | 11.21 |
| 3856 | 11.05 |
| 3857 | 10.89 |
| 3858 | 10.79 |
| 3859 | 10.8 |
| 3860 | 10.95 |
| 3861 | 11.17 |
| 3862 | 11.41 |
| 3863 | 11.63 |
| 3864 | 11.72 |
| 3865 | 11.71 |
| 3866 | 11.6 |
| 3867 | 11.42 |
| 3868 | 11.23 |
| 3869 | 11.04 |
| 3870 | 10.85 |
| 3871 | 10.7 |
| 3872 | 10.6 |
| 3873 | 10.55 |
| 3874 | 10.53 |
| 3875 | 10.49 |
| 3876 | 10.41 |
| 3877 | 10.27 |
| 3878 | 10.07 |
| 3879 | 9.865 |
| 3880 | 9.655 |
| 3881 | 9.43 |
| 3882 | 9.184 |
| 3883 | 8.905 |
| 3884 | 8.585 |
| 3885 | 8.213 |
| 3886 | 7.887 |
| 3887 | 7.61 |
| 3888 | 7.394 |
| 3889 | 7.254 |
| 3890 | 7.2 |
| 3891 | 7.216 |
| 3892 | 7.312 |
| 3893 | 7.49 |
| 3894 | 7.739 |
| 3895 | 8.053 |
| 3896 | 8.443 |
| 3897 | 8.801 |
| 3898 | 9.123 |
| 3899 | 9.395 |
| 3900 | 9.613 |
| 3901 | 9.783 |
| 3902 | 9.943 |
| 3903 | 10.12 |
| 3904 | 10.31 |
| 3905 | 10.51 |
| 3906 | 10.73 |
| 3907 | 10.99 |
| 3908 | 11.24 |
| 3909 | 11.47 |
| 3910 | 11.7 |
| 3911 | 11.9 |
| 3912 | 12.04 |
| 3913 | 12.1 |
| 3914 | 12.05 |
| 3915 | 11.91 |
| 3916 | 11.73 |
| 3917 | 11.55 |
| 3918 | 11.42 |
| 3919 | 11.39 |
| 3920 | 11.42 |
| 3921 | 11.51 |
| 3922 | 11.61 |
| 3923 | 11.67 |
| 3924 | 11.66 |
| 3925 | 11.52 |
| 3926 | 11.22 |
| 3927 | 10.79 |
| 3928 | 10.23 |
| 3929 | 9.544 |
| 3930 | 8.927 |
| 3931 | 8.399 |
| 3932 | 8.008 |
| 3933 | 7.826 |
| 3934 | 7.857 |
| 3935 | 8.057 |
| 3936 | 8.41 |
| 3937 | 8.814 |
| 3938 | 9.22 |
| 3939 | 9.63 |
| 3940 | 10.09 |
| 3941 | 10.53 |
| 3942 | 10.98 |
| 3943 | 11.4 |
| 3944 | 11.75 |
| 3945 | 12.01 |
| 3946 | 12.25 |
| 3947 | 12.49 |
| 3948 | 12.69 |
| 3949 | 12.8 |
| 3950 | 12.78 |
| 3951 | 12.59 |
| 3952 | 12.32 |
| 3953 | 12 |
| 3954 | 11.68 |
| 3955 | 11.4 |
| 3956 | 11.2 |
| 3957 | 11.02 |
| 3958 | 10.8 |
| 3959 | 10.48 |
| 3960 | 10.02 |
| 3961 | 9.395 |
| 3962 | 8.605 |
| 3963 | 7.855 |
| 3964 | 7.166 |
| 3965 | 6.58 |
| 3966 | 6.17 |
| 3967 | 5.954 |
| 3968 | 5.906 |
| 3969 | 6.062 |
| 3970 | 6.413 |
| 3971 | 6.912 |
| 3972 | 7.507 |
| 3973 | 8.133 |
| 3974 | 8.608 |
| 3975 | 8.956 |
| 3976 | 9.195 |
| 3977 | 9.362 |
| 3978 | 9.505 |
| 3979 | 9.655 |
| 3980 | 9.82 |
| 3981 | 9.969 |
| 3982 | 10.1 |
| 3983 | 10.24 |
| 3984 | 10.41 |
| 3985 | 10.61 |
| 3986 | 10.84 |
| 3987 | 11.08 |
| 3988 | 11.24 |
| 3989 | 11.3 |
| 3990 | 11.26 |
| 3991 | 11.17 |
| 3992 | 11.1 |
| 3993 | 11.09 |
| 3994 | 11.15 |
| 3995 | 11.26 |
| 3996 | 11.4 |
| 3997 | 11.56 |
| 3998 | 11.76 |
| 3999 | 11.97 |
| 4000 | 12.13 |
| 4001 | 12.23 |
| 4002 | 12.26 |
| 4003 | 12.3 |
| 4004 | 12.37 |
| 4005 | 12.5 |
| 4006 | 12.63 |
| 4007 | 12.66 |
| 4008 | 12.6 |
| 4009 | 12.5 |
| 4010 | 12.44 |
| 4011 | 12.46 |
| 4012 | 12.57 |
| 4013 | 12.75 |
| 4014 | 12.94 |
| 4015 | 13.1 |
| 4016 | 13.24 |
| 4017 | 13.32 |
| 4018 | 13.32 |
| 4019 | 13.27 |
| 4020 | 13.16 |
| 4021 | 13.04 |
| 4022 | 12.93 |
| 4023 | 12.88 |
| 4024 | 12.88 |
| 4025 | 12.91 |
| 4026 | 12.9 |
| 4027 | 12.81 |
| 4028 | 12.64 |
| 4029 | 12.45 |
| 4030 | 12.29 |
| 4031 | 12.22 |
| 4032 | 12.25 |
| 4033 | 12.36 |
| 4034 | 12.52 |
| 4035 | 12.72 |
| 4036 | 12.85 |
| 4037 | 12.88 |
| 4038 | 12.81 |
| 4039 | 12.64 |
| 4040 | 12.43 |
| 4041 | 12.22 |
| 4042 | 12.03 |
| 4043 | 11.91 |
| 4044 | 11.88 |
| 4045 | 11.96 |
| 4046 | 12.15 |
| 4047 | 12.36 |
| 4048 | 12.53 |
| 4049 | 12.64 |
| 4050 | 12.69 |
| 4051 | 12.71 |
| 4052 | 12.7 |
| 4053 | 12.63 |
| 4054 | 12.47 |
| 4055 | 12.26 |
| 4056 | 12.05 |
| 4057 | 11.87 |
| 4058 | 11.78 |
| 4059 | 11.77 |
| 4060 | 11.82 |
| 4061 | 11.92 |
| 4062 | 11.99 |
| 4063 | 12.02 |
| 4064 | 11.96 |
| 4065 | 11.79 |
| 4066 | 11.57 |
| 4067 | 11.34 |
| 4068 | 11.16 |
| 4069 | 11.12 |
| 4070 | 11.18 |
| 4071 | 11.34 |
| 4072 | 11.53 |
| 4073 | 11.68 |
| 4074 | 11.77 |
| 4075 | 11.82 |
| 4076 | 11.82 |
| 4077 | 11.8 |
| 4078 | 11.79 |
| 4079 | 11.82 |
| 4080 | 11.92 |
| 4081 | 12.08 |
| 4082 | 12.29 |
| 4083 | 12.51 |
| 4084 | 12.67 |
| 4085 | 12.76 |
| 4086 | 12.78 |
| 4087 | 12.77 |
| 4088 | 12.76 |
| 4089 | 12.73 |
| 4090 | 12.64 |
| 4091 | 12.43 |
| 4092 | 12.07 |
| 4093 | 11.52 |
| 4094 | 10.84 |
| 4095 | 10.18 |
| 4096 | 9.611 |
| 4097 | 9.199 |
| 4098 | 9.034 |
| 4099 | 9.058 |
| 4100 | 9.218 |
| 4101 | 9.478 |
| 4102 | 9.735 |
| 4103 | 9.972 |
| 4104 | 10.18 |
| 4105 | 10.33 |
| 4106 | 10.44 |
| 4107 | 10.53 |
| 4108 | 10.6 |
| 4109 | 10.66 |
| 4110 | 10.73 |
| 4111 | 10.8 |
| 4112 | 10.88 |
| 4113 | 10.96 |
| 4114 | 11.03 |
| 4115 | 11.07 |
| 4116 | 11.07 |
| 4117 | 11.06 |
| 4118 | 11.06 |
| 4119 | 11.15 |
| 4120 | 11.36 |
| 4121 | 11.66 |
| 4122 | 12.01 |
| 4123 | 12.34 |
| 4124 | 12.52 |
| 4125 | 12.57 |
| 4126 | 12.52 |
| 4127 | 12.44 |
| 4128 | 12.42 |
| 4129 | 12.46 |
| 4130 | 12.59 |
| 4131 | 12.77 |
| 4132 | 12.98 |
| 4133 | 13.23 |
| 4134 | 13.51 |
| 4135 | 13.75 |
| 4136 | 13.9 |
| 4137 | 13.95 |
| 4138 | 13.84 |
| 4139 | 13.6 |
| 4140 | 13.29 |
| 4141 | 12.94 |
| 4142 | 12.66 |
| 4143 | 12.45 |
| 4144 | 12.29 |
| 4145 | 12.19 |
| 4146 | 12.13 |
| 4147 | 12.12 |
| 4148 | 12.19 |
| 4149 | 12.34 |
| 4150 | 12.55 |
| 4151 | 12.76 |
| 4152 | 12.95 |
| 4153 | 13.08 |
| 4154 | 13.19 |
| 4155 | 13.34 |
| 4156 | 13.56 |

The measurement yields 1.27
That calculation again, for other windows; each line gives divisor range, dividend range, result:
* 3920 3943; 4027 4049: 1.32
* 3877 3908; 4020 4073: 1.48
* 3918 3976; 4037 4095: 1.30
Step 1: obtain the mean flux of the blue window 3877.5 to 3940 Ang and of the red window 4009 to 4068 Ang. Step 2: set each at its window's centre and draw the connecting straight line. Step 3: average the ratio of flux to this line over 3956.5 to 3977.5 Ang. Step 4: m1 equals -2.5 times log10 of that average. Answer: 0.32 mag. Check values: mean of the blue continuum 9.74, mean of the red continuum 12.5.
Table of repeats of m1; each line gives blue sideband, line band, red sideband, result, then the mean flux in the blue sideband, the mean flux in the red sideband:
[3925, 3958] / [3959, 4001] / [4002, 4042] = 0.217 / 10.6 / 12.7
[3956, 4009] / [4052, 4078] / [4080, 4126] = -0.091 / 10.1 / 11.2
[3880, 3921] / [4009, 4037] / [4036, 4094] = -0.114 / 9.75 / 12.1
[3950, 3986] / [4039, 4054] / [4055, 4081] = -0.107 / 9.29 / 11.7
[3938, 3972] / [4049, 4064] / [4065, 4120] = -0.125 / 9.95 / 11.2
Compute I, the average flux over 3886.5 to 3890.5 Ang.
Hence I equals 7.36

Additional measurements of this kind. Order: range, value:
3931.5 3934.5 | 7.9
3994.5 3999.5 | 11.6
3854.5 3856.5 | 11.1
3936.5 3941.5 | 9.66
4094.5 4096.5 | 9.9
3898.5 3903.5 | 9.77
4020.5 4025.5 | 12.9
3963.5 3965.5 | 6.87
